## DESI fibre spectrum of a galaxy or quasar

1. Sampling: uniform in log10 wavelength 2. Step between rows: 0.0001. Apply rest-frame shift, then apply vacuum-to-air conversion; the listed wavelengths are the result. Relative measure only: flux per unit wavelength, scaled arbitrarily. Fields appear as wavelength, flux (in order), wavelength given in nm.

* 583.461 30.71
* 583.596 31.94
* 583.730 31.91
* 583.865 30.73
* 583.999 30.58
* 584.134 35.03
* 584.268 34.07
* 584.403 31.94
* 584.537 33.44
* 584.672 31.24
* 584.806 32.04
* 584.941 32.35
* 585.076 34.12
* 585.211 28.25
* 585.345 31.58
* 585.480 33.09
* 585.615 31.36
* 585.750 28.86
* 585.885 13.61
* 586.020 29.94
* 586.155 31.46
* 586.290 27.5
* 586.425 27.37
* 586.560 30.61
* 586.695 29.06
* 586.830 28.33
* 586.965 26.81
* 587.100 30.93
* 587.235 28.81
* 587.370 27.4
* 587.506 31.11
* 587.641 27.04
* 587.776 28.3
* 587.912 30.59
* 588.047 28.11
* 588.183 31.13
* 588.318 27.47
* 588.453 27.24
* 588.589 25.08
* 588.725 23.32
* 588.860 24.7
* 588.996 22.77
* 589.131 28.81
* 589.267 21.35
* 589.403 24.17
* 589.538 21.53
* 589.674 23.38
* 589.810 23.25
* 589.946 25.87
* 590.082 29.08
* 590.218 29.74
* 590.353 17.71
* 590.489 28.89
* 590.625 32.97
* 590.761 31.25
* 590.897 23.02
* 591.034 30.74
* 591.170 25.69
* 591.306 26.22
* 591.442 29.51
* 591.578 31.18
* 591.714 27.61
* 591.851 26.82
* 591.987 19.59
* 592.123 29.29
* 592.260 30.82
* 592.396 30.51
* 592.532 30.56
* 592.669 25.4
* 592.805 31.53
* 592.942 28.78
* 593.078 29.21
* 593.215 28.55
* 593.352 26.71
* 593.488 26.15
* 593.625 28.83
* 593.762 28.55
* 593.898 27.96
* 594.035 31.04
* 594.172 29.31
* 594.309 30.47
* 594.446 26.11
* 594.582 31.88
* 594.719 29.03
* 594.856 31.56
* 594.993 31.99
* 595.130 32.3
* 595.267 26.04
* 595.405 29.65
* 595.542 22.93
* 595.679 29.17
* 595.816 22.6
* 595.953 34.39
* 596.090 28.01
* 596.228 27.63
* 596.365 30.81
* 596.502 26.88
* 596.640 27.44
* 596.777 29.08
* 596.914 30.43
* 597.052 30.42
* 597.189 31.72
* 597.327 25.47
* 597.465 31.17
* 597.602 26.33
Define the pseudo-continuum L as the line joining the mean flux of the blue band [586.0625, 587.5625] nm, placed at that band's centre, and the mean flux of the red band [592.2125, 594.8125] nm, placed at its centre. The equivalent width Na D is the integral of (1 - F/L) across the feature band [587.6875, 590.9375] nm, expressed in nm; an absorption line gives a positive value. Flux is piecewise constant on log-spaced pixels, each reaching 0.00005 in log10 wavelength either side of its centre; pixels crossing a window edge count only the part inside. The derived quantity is 0.31 nm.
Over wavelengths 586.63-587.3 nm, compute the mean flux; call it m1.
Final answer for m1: 28.8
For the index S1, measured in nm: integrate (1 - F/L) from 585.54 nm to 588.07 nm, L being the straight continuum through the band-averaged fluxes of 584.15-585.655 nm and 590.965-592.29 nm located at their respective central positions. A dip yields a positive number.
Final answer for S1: 0.22 nm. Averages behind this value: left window 32.3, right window 27.6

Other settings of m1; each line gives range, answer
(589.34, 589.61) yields 22.9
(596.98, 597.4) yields 29.2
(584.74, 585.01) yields 32.1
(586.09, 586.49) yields 28.8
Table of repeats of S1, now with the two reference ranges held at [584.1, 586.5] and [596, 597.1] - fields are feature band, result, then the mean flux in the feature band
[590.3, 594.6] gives 0.18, 28.2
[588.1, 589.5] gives 0.20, 25.5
